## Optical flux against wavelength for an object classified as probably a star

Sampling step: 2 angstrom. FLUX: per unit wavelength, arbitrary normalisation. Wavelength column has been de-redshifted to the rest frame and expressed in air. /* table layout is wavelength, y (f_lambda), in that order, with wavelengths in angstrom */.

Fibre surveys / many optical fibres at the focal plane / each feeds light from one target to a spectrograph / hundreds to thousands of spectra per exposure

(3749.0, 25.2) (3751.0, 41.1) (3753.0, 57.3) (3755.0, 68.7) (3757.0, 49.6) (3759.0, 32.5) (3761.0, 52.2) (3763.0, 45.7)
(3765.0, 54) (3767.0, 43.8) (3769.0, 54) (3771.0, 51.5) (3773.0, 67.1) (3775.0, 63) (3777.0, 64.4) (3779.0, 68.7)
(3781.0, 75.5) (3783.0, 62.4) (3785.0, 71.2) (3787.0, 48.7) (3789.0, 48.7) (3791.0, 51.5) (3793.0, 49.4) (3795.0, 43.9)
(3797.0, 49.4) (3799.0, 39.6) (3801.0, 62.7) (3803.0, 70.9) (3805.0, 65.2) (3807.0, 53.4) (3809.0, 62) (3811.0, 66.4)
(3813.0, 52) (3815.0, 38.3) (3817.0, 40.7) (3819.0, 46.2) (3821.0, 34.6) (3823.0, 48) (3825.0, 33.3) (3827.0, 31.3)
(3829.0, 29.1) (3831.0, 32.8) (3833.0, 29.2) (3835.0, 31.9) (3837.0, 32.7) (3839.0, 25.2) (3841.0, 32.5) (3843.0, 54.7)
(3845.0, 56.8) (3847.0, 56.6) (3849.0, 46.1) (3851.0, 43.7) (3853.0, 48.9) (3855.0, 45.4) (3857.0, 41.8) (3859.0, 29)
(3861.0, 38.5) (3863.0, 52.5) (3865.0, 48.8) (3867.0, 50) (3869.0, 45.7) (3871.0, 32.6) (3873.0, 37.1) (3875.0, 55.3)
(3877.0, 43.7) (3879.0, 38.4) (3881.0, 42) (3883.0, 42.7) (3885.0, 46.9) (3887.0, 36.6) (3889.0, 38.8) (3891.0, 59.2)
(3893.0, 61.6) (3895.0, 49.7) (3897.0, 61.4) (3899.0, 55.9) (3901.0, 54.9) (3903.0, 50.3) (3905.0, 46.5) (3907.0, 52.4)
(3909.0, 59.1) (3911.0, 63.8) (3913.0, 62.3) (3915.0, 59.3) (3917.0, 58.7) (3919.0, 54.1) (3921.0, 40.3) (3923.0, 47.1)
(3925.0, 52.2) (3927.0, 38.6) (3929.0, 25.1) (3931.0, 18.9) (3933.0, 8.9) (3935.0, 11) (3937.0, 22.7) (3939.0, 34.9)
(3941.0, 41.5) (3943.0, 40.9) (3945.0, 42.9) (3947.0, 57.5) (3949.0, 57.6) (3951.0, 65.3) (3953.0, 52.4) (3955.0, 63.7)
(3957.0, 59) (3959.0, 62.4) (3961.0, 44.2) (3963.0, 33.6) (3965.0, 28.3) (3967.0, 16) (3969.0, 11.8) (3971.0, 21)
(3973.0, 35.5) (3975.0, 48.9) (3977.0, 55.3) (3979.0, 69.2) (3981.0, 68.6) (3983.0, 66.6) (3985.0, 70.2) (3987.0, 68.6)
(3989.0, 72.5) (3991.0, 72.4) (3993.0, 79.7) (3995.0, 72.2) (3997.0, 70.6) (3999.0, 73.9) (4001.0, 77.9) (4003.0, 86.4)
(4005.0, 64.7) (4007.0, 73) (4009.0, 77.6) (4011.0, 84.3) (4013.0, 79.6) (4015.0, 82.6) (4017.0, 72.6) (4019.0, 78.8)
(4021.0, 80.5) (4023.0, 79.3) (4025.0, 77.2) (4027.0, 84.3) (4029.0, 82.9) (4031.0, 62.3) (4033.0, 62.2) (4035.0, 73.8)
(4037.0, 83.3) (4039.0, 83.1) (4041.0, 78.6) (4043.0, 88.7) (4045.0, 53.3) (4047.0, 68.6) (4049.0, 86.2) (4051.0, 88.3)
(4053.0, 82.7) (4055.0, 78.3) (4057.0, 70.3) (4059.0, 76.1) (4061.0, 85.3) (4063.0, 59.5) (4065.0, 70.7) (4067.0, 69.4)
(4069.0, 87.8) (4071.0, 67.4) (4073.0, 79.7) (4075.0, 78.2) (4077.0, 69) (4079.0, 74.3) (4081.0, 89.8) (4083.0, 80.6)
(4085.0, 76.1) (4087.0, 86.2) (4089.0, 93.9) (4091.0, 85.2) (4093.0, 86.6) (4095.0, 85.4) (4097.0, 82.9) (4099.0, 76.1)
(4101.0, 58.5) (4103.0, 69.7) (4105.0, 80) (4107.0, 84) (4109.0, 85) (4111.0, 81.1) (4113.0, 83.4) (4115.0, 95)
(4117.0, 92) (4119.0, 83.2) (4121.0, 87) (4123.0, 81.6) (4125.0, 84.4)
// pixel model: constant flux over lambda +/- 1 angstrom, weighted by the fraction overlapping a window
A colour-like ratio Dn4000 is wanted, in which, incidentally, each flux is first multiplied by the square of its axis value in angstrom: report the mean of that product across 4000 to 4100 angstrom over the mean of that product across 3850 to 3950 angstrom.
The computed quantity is 1.9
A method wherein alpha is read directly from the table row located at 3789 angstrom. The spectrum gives 48.7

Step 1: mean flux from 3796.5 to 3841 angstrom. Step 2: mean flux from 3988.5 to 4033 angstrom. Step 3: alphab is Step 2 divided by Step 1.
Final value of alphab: 1.74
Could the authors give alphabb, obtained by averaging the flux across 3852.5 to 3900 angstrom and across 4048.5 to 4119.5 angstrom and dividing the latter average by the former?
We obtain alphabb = 1.74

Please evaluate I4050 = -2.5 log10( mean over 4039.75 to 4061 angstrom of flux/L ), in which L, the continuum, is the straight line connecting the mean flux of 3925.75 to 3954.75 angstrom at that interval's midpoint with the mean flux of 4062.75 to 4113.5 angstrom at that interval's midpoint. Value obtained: -0.139 mag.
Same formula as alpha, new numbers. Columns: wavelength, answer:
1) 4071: 67.4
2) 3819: 46.2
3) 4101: 58.5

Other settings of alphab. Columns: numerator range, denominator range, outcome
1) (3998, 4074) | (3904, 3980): 1.75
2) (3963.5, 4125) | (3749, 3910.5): 1.51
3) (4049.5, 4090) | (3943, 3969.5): 1.69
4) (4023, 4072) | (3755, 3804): 1.37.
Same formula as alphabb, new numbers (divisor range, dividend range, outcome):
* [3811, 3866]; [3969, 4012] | 1.60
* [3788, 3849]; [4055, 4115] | 1.72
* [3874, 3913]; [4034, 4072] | 1.50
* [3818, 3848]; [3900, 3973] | 1.13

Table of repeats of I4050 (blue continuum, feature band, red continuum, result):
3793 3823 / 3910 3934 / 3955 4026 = 0.31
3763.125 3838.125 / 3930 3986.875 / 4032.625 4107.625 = 0.46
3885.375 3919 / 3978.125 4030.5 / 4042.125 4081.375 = -0.11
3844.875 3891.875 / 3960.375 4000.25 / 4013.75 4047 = 0.23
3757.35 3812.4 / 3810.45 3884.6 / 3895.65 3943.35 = 0.20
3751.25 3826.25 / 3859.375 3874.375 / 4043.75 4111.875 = 0.36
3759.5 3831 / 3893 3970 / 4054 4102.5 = 0.38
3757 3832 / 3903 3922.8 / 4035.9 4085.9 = 0.15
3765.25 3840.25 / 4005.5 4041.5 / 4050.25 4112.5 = -0.07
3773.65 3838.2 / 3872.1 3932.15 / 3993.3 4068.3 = 0.25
